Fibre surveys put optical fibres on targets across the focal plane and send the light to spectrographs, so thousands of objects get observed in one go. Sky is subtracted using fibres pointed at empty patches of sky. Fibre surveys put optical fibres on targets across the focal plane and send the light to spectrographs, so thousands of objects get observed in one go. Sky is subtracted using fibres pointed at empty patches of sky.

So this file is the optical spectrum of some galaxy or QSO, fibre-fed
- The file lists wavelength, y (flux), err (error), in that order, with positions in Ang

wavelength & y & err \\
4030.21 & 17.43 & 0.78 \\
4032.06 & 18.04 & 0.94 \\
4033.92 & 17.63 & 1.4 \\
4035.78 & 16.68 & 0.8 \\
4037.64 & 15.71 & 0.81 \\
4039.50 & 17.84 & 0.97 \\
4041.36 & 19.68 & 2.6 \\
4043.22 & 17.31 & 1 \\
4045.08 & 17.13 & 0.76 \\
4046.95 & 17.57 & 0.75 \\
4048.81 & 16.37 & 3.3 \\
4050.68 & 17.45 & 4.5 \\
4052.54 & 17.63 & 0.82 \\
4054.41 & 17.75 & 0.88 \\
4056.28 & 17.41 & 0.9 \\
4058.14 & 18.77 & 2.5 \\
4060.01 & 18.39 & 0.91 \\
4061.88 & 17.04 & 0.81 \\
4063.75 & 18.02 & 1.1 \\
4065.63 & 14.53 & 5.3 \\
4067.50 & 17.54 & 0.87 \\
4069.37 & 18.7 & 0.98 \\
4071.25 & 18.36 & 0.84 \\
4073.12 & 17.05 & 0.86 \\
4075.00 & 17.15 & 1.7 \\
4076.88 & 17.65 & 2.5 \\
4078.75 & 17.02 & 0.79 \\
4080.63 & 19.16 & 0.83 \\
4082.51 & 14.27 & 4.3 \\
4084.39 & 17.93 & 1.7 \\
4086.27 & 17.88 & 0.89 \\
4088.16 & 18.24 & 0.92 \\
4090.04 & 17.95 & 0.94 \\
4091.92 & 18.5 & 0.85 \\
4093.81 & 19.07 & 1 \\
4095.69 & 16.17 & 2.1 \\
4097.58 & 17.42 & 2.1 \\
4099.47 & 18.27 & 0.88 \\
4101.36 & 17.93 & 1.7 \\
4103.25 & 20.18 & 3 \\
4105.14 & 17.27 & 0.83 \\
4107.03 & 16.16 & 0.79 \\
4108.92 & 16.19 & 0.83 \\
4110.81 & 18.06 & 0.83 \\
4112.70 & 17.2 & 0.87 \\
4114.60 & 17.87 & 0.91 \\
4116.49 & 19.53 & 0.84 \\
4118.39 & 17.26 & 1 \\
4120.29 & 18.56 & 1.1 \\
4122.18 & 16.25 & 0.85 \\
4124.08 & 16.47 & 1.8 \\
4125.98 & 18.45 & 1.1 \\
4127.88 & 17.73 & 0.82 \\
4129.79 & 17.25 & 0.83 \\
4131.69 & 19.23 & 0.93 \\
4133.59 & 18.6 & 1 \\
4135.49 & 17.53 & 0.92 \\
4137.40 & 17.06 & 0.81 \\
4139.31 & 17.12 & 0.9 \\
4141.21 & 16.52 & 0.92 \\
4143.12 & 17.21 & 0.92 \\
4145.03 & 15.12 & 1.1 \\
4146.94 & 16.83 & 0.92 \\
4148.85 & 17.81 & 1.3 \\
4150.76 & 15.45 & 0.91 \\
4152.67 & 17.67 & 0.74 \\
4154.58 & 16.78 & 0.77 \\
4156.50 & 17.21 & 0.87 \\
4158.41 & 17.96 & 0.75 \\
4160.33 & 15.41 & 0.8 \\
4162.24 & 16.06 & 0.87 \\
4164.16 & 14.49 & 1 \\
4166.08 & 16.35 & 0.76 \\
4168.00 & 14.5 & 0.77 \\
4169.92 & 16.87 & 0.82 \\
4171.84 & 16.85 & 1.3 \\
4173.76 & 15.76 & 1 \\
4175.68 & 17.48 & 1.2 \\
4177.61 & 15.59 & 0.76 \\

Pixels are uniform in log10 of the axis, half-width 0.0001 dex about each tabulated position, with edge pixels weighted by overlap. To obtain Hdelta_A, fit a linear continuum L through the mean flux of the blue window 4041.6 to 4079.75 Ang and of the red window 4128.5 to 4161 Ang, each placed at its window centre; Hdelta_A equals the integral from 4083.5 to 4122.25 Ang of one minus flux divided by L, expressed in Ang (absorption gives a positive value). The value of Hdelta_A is -1.2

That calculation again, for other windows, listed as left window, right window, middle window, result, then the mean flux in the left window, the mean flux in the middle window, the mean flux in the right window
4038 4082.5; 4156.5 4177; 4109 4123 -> -0.7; 17.5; 17.7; 16.2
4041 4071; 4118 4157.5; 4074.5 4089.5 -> 0.0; 17.6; 17.4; 17.2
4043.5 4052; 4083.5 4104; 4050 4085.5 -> 0.2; 17.2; 17.5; 18.1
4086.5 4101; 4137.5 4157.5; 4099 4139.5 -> -0.8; 17.9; 17.7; 16.8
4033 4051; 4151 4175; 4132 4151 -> -0.6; 17.3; 17.1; 16.3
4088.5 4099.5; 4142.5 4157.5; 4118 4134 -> -0.5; 17.9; 17.7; 16.8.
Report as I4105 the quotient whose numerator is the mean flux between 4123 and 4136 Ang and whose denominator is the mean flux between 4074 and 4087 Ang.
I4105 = 1.0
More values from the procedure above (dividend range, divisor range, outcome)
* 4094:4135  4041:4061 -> 1.00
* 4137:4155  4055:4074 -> 0.95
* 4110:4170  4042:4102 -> 0.97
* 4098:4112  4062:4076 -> 1.02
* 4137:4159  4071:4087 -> 0.97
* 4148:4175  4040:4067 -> 0.94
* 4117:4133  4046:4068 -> 1.02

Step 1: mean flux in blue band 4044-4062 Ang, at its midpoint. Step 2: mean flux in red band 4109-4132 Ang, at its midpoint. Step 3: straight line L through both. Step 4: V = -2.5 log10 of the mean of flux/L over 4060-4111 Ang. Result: 0.006 mag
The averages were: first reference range 17.6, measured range 17.6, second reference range 17.7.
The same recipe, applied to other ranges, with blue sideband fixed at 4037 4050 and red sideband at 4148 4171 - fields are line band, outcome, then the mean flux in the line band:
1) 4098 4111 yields -0.05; 17.7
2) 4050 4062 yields -0.03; 17.8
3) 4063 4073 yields -0.01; 17.4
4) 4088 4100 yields -0.06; 17.9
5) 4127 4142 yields -0.07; 17.6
